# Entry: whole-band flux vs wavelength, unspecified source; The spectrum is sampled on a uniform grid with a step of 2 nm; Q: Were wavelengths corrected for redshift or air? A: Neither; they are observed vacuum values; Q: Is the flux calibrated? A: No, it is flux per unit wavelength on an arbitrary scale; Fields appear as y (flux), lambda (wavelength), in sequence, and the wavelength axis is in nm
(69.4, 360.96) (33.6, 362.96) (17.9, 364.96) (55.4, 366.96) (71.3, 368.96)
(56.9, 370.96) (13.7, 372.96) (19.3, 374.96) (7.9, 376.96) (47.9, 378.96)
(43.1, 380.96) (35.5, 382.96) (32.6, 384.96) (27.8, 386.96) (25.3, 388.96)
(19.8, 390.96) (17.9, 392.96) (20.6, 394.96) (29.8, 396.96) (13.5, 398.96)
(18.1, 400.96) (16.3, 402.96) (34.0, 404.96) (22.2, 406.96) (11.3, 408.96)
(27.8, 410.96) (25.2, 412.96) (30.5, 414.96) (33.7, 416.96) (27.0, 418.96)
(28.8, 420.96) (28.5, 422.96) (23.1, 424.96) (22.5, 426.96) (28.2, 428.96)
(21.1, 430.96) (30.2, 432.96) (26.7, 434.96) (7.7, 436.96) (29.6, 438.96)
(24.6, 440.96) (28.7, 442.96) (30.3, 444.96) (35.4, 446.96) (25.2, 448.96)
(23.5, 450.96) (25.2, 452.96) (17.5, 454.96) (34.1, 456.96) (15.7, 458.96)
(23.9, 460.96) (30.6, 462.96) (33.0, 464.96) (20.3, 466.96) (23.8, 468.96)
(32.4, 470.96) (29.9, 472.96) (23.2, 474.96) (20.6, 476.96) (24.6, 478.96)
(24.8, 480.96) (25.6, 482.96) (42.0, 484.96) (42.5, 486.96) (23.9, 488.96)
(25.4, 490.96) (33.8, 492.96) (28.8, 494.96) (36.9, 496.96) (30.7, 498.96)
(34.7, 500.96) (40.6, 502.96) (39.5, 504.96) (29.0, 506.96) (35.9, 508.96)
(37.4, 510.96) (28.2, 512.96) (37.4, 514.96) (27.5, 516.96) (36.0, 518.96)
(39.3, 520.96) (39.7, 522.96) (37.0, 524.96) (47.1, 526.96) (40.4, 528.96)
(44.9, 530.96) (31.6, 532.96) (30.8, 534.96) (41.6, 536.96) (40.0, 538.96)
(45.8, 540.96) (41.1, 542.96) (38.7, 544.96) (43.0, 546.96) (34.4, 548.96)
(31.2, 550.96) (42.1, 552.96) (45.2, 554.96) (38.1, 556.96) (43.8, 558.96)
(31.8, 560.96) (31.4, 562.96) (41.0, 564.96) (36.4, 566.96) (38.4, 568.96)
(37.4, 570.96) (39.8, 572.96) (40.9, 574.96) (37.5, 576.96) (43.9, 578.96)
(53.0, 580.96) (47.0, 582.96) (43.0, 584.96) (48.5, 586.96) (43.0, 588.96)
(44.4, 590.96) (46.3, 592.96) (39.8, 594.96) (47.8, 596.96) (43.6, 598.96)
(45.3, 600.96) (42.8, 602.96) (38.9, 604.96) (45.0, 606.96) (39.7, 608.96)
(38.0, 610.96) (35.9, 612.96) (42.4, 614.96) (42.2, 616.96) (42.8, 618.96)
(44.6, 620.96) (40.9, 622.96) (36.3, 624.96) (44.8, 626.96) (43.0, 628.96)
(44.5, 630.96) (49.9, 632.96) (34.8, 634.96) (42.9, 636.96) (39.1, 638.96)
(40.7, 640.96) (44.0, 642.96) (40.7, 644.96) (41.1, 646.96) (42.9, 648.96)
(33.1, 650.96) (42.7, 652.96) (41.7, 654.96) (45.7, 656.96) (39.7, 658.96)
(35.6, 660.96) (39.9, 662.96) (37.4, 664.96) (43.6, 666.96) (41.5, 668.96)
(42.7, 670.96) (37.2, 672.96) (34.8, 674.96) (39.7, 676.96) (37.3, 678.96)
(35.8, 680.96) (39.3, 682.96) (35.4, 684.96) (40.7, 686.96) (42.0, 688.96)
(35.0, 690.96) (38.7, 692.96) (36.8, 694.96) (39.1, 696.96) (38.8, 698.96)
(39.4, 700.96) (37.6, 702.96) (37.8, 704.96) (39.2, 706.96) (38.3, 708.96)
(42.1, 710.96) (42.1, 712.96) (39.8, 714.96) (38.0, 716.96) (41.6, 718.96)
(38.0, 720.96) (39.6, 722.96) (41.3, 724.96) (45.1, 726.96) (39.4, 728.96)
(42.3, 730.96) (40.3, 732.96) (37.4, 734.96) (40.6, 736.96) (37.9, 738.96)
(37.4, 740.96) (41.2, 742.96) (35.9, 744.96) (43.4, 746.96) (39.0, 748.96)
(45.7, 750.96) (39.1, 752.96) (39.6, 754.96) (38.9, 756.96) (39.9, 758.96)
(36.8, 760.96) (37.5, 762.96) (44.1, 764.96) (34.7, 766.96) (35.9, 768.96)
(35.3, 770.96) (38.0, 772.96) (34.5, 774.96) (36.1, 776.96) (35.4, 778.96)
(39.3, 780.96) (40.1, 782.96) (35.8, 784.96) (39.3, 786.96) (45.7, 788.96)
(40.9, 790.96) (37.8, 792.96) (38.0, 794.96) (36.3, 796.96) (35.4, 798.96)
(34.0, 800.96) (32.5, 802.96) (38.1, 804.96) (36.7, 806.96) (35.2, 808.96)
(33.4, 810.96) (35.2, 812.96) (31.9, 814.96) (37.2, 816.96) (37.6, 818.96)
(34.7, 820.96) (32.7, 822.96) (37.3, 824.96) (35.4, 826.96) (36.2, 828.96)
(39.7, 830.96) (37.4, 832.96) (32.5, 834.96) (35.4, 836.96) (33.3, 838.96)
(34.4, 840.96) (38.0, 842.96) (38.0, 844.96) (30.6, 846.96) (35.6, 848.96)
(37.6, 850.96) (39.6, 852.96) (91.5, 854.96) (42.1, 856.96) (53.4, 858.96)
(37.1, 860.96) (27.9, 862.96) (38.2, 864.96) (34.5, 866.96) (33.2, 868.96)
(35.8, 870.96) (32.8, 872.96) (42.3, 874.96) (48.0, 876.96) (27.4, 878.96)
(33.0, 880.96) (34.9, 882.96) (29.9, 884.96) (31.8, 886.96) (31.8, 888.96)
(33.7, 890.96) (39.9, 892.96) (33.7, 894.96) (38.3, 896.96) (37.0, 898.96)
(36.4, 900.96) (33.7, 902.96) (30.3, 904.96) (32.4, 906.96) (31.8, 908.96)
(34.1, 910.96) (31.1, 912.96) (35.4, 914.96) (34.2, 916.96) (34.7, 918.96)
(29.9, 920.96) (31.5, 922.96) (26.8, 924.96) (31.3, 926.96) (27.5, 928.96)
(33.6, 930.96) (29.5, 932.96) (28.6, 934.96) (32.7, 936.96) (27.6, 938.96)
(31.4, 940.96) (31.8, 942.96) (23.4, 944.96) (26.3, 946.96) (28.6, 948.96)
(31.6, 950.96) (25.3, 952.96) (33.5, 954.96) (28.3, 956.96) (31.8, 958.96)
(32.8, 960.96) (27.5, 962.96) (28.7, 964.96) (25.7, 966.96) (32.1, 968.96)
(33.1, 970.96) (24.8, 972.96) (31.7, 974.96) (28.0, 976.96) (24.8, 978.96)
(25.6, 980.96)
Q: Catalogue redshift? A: 0.303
